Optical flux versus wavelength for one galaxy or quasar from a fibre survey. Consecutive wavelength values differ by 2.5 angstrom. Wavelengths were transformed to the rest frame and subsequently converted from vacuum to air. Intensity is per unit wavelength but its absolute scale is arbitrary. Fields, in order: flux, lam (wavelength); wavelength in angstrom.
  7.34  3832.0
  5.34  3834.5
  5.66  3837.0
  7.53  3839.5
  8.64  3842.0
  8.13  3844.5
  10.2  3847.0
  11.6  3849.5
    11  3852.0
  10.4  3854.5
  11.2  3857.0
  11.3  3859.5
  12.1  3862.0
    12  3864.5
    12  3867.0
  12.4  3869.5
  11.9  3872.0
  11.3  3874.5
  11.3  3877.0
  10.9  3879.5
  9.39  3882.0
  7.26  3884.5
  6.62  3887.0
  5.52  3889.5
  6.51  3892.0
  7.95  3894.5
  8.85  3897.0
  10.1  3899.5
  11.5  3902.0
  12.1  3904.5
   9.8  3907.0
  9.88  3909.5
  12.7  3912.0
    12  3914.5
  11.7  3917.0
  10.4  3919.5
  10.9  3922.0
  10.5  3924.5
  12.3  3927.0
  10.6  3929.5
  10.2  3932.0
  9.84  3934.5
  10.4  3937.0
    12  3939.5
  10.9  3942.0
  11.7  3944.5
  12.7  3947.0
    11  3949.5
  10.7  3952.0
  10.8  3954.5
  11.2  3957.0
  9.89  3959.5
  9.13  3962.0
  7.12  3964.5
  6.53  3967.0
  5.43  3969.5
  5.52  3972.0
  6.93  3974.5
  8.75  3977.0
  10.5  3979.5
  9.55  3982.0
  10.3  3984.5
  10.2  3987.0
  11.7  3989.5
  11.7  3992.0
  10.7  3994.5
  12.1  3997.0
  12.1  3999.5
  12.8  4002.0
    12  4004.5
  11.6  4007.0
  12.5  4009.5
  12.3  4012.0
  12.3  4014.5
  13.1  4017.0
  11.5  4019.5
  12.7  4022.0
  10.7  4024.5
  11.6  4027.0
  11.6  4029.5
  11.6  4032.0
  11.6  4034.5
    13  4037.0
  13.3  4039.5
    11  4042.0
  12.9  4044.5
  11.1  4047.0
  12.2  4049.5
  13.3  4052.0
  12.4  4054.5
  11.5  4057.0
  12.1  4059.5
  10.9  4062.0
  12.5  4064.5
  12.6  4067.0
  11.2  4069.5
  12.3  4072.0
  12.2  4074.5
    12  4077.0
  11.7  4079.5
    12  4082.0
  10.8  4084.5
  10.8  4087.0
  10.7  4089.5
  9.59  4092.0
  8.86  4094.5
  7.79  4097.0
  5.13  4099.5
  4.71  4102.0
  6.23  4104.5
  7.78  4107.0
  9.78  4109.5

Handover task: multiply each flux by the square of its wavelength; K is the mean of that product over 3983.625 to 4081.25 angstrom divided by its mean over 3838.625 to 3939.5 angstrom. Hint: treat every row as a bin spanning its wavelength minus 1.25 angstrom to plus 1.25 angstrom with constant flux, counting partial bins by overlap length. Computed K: 1.2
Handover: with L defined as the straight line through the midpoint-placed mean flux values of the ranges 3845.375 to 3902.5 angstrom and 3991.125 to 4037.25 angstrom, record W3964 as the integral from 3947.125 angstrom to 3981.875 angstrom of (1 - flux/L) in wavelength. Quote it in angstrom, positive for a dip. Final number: 7.4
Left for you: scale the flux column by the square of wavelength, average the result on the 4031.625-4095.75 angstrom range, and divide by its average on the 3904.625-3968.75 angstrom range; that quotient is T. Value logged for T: 1.2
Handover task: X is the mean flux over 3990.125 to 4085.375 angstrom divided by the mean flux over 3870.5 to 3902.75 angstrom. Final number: 1.31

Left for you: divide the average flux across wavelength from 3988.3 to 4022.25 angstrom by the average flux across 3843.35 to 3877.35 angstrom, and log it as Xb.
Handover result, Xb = 1.08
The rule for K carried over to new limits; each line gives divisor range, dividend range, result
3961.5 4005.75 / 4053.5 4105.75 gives 1.13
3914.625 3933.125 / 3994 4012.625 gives 1.14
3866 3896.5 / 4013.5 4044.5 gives 1.38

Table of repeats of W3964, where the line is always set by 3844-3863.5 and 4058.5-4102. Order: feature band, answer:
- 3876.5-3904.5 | 5.22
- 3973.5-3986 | 1.68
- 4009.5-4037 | -3.40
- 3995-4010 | -1.98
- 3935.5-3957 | -1.01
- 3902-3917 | -0.77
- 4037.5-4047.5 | -1.49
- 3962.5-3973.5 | 4.47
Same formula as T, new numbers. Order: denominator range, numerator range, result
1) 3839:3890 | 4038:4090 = 1.29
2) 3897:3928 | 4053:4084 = 1.17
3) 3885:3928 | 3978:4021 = 1.22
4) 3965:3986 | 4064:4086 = 1.57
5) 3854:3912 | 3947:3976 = 0.90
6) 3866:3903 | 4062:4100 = 1.25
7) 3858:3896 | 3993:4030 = 1.30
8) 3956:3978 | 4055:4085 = 1.60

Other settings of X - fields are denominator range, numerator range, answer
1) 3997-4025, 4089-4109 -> 0.62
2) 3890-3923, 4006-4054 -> 1.18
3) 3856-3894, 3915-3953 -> 1.10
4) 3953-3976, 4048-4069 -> 1.50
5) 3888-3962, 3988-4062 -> 1.15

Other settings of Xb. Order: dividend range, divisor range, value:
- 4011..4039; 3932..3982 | 1.26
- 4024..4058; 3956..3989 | 1.40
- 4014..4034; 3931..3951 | 1.07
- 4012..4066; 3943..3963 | 1.10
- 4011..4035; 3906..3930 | 1.07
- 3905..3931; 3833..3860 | 1.22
